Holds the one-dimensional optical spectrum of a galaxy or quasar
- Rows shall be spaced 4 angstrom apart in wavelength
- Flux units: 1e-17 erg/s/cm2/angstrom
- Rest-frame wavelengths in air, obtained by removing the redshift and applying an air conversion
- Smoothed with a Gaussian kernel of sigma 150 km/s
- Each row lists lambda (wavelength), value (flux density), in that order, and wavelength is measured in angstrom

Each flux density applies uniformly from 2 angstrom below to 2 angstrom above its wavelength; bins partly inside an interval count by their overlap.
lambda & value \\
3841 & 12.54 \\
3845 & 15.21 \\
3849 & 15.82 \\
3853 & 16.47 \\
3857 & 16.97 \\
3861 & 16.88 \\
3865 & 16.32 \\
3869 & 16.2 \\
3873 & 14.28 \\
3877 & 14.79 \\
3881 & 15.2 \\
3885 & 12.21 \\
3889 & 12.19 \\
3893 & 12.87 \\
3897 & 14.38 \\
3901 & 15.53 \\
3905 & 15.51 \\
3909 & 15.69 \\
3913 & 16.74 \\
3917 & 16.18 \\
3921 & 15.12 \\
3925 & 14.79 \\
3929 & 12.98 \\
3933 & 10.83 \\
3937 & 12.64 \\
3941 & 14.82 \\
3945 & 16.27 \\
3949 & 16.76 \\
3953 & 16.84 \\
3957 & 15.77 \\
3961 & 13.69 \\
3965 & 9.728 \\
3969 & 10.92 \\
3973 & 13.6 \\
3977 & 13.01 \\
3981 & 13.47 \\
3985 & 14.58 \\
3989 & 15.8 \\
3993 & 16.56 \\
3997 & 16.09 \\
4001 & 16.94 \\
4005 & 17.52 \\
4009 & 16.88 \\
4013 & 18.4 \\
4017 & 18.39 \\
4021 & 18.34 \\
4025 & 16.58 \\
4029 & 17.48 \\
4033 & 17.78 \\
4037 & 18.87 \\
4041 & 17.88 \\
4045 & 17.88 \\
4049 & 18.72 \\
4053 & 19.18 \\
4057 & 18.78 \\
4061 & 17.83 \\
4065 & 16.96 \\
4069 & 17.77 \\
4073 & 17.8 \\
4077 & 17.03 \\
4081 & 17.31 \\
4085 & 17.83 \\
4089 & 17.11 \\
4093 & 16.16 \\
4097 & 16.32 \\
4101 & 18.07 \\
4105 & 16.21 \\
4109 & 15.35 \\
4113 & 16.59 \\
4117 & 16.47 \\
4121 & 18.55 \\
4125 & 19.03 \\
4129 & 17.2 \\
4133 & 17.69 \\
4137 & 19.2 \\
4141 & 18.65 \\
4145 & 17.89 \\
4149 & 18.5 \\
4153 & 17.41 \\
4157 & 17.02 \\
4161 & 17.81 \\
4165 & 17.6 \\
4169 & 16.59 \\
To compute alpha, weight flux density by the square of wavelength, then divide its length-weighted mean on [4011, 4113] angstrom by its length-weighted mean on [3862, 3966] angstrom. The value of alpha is 1.29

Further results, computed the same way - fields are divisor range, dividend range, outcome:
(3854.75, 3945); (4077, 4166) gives 1.32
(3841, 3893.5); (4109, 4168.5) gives 1.35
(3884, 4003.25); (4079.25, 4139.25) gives 1.30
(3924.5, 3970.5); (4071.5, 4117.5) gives 1.31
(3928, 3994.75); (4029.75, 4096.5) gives 1.33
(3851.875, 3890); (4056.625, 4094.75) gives 1.27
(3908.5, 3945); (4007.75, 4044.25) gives 1.30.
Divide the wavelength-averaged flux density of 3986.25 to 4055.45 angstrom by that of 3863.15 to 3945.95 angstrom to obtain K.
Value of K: 1.21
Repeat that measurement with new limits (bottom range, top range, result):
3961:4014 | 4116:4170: 1.21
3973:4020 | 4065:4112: 1.06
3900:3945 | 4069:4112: 1.16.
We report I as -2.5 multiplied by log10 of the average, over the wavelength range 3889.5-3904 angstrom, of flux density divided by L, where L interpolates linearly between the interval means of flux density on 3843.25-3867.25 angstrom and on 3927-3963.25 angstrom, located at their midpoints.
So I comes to 0.10 mag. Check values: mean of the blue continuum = 16.3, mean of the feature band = 14.1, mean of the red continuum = 14.5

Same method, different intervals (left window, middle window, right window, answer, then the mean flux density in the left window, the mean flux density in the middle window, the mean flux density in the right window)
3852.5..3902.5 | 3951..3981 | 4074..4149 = 0.18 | 14.9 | 13.4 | 17.4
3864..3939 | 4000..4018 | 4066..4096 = -0.10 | 14.4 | 17.6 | 17.2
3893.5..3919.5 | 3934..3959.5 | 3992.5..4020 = 0.07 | 15.5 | 15.3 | 17.3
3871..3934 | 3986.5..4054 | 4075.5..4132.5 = -0.10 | 14.4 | 17.6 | 17.1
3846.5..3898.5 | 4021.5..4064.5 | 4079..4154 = -0.09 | 15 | 18.1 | 17.4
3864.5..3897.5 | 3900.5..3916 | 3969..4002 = -0.12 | 14.2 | 15.9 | 14.7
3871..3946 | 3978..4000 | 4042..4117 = 0.04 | 14.3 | 15.3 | 17.4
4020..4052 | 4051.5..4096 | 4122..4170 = 0.02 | 18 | 17.6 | 17.9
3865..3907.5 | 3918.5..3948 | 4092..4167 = 0.07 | 14.4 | 14.1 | 17.5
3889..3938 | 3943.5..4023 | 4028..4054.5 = 0.07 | 14.4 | 15.5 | 18.3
